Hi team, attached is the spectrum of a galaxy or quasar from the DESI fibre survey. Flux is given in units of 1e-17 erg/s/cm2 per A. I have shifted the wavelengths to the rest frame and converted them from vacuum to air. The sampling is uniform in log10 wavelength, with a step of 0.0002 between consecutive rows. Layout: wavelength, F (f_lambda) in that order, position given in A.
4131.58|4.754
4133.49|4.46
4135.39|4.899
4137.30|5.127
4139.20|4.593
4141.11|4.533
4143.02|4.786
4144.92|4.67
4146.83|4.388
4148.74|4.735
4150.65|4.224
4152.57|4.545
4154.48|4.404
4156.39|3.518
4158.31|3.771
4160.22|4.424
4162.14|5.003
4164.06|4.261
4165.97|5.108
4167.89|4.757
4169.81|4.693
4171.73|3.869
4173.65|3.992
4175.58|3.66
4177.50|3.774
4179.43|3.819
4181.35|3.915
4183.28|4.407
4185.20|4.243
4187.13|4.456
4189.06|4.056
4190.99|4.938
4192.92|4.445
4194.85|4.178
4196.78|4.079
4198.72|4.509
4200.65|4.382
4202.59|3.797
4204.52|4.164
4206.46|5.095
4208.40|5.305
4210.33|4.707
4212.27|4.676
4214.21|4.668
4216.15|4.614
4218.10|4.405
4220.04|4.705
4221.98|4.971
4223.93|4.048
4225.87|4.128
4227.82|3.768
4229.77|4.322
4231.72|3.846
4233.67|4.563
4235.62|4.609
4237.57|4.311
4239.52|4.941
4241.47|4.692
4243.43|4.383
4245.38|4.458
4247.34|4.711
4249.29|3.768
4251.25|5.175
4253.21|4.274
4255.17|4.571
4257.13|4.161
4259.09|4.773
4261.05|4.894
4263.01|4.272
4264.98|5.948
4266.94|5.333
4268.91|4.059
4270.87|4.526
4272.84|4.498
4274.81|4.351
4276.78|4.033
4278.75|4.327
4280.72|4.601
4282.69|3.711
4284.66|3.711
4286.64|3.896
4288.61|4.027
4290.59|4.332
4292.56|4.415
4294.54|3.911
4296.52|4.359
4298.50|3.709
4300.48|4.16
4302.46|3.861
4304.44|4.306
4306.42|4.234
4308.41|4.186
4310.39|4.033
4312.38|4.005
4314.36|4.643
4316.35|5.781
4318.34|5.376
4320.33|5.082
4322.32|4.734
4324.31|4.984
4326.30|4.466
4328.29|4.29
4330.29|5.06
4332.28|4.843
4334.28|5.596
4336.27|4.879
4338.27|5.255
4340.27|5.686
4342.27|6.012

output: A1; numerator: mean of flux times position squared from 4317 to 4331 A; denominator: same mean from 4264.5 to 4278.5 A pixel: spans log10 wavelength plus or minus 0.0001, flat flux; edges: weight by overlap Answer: 1.08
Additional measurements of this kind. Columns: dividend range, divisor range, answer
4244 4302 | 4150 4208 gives 1.06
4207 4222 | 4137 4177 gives 1.11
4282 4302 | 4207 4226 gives 0.90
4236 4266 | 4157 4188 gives 1.13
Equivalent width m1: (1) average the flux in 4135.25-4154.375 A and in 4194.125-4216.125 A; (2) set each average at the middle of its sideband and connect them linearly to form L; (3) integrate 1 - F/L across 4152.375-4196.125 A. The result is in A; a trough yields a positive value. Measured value 2.9 A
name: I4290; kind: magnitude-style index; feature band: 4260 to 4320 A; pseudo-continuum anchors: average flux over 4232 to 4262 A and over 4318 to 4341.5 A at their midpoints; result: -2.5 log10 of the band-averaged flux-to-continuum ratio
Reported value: 0.09 mag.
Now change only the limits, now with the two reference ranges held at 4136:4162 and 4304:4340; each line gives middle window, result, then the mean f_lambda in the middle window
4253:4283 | 0.033 mag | 4.55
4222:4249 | 0.061 mag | 4.37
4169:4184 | 0.131 mag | 4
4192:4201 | 0.059 mag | 4.31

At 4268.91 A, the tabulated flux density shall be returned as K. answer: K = 4.059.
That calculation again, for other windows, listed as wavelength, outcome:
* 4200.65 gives 4.382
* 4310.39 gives 4.033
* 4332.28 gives 4.843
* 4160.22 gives 4.424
